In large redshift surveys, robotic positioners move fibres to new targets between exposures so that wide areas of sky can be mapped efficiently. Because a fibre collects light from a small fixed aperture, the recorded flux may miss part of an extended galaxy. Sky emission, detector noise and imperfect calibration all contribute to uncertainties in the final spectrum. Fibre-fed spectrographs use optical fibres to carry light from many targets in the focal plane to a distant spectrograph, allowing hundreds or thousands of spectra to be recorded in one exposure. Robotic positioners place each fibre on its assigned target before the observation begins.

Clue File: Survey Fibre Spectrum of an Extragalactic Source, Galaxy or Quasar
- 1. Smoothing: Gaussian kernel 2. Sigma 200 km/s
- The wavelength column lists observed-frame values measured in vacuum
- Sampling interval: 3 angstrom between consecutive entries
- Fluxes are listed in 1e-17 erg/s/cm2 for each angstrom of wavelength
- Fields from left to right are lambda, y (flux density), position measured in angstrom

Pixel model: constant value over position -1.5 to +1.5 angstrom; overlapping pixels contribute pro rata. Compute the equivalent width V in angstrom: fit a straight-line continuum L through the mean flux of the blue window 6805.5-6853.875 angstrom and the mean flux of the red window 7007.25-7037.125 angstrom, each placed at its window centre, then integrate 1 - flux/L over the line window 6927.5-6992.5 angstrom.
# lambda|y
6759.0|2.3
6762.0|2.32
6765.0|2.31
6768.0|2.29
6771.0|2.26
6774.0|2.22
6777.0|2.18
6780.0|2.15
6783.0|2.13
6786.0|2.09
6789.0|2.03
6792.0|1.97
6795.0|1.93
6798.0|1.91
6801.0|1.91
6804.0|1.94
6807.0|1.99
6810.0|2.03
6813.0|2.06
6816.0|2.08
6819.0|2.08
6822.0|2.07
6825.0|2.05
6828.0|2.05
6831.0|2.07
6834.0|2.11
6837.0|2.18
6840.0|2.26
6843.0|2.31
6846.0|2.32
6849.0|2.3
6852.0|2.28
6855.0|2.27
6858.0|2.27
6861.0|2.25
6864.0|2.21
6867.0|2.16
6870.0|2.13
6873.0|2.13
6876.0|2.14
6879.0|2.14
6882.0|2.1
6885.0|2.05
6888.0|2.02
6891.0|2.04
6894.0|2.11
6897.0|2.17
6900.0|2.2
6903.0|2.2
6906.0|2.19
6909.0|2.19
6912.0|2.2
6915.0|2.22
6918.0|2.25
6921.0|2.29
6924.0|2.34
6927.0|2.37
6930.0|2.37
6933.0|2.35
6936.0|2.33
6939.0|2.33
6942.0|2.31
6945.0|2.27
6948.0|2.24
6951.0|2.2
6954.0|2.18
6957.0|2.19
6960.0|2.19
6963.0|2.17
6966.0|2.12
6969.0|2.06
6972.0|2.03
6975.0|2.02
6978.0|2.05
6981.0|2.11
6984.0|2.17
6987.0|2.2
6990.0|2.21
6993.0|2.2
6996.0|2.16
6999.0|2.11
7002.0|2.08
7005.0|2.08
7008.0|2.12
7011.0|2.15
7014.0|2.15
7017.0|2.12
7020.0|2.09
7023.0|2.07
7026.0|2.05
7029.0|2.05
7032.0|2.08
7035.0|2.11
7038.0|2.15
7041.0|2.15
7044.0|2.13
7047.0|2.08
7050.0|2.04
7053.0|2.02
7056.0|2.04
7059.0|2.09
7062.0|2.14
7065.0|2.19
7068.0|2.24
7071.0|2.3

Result -2.6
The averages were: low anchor 2.14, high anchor 2.1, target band 2.2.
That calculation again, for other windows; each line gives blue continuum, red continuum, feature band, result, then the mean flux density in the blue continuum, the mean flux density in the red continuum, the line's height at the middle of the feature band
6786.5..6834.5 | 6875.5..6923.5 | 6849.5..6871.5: -1.4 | 2.02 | 2.16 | 2.1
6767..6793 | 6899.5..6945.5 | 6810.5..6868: 0.7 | 2.15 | 2.28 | 2.2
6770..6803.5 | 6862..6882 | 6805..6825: 0.4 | 2.06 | 2.15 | 2.09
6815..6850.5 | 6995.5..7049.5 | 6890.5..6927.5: -1.3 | 2.16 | 2.1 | 2.14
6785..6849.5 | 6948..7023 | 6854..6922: -2.3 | 2.08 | 2.13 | 2.1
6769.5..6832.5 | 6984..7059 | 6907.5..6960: -4.5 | 2.06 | 2.11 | 2.09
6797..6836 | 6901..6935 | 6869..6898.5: 1.2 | 2.03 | 2.27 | 2.19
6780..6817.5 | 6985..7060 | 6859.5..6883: -1.3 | 2.01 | 2.11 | 2.04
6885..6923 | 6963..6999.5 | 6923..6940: -1.5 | 2.17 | 2.12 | 2.15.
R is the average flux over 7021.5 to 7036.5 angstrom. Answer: 2.07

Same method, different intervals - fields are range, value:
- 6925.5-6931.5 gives 2.37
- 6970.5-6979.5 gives 2.03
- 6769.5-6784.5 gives 2.19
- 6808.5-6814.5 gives 2.04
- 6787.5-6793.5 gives 2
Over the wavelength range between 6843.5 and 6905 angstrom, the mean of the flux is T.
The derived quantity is 2.18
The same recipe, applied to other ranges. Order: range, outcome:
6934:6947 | 2.31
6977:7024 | 2.13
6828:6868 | 2.22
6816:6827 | 2.07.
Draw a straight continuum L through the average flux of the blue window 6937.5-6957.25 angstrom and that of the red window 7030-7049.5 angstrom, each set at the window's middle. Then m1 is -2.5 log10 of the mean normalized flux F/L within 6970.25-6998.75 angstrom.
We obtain 0.03 mag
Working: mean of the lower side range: 2.25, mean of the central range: 2.13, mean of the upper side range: 2.11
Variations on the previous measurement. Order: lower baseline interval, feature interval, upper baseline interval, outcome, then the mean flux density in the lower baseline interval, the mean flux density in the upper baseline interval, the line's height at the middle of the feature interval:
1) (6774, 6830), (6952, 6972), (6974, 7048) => -0.02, 2.04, 2.12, 2.1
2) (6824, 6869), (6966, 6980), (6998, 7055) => 0.04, 2.21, 2.1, 2.13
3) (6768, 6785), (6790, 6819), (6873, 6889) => 0.09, 2.19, 2.1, 2.17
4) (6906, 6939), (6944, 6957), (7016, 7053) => 0.01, 2.29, 2.09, 2.24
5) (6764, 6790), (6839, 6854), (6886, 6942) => -0.04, 2.19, 2.23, 2.21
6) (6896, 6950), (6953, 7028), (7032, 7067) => 0.03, 2.27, 2.1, 2.18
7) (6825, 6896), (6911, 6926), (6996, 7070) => -0.06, 2.17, 2.11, 2.15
